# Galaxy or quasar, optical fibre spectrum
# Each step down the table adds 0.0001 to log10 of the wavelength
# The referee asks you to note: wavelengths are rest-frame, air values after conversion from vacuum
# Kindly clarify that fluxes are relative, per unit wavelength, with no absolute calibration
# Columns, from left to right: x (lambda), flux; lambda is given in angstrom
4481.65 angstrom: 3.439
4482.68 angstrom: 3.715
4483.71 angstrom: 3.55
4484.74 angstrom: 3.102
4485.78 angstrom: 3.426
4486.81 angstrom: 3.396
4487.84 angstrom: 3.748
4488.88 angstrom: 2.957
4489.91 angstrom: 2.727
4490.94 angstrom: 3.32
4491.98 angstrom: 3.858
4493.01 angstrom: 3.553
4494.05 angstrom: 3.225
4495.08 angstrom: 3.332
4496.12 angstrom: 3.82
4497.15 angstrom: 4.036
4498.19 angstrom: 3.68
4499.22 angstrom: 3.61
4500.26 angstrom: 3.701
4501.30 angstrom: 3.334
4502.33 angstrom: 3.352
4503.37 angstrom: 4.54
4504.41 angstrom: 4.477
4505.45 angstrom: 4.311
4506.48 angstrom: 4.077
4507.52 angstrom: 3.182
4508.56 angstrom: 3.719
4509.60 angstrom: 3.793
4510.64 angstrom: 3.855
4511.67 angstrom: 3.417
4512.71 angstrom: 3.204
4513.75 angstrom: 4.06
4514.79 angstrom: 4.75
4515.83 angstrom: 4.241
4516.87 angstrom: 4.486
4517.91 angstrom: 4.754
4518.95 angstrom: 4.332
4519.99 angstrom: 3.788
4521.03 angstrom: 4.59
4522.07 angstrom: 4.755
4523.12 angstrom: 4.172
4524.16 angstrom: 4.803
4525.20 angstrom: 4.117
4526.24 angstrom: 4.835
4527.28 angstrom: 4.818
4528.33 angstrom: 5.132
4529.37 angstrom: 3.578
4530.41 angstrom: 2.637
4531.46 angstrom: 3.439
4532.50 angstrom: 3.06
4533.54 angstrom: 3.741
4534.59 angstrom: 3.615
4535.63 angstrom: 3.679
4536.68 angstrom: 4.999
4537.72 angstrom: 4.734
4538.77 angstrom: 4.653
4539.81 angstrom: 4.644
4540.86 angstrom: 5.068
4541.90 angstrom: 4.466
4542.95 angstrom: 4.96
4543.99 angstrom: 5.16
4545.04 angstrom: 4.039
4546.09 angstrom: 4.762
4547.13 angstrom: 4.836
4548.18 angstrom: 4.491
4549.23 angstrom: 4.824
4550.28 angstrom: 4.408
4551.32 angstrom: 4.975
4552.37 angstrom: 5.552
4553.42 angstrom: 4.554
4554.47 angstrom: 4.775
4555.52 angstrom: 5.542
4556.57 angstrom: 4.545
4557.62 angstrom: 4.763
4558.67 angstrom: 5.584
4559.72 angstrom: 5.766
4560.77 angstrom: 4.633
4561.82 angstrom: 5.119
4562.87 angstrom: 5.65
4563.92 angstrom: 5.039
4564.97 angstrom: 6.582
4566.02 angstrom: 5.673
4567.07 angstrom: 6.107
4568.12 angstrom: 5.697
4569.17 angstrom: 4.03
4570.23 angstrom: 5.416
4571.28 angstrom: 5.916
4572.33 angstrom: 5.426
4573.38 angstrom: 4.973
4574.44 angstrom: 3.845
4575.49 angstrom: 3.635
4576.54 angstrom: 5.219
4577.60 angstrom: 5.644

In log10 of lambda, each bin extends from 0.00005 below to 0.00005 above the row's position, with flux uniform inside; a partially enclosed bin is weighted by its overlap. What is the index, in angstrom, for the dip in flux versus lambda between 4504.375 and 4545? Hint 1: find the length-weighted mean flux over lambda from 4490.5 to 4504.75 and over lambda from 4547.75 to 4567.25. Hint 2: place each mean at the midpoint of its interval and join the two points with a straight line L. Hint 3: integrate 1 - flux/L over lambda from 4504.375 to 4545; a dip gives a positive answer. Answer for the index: 1.4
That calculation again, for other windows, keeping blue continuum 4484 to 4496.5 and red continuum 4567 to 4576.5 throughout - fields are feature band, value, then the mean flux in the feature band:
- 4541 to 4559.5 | -1.3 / 4.86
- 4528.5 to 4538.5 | 1.0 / 3.79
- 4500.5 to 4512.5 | -0.4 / 3.81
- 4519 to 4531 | -0.7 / 4.29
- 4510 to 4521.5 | -0.8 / 4.13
